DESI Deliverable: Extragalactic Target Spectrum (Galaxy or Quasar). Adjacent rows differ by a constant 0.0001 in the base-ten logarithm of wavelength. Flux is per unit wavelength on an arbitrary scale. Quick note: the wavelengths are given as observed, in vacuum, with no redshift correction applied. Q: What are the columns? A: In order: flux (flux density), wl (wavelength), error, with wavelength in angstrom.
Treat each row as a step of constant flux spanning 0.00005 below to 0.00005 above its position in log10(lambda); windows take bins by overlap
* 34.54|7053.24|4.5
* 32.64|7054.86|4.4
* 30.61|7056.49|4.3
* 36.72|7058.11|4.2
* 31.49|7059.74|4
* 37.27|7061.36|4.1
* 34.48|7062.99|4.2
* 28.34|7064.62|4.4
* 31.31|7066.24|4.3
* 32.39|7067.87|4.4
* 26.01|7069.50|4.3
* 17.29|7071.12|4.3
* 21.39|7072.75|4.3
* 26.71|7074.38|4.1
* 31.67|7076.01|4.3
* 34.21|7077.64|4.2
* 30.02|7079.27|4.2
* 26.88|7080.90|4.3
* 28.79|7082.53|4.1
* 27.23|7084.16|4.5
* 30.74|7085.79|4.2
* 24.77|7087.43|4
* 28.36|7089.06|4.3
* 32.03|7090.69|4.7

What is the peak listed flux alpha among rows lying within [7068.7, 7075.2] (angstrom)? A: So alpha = 26.71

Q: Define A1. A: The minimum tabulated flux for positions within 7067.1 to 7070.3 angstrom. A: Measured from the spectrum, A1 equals 26.01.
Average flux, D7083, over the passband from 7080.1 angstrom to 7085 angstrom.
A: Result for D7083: 27.7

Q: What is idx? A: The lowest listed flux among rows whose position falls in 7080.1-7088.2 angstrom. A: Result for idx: 24.77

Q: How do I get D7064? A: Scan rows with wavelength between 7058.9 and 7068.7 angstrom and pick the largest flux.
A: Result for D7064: 37.27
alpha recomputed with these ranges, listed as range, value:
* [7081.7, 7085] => 28.79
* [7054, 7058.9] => 36.72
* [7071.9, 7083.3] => 34.21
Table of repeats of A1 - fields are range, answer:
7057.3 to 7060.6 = 31.49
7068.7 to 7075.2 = 17.29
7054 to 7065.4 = 28.34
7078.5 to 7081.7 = 26.88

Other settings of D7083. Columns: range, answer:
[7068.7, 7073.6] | 21.6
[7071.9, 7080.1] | 28.7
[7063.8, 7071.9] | 27.1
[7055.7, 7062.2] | 34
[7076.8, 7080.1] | 32.1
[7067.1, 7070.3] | 29.1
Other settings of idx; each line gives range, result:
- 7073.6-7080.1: 26.71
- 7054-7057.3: 30.61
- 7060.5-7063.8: 34.48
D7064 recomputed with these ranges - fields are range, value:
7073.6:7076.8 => 31.67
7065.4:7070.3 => 32.39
